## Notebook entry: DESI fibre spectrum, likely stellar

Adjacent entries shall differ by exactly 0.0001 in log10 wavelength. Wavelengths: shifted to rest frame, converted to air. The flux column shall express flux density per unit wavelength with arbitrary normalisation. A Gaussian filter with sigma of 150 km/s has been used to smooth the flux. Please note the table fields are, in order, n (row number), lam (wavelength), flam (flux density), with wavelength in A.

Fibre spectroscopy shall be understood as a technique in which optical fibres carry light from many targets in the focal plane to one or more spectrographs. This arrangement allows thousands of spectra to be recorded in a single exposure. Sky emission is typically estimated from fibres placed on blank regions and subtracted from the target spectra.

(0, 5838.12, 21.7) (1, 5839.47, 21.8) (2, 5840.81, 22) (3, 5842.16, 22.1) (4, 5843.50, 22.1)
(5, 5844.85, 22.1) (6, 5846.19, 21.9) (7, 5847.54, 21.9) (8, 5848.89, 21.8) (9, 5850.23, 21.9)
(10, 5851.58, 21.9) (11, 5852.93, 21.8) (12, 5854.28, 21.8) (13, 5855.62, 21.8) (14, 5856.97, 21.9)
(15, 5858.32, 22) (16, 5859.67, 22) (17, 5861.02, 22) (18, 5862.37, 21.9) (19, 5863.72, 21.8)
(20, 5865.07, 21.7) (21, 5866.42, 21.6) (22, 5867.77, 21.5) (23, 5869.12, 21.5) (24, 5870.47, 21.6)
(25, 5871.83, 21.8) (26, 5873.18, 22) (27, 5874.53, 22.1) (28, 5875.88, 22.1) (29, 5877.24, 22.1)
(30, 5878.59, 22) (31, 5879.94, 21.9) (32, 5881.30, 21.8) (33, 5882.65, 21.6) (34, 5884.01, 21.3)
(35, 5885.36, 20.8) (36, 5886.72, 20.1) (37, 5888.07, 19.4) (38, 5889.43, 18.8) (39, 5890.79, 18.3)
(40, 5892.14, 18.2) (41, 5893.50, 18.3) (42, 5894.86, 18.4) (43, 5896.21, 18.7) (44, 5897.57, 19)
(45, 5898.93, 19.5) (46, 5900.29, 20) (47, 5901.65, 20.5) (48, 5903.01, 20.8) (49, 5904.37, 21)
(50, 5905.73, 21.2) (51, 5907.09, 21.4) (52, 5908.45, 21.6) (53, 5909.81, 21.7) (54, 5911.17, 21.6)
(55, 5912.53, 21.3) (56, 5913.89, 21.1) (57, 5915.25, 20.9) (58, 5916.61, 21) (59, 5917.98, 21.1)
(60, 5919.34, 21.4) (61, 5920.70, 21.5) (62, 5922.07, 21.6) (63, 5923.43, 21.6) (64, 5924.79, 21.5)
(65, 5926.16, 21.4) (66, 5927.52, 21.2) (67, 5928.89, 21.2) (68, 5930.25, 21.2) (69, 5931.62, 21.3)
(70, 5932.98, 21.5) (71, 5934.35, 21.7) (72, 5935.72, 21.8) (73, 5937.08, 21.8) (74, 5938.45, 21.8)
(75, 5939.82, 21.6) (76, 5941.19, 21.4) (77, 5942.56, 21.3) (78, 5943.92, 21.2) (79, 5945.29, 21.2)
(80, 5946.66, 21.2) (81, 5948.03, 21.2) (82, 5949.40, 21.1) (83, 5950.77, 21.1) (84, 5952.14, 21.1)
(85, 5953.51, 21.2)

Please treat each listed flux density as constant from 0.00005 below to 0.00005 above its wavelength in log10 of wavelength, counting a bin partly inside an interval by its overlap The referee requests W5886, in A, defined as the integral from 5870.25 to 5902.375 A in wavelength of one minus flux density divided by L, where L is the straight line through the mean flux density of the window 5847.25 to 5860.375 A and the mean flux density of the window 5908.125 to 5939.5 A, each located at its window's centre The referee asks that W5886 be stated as 1.9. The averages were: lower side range 21.9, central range 20.4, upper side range 21.4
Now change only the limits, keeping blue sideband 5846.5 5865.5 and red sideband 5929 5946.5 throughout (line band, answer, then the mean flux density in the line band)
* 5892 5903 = 1.24 A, 19.2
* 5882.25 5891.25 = 0.70 A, 20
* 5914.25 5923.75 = 0.12 A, 21.3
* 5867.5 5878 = -0.03 A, 21.8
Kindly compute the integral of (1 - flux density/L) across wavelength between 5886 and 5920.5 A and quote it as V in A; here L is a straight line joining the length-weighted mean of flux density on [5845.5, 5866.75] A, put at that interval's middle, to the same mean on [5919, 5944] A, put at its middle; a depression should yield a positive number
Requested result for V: 2.22 A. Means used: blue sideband 21.9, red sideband 21.5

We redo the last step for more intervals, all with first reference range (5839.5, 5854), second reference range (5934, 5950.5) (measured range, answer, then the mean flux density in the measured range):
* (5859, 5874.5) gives 0.0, 21.8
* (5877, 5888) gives 0.2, 21.3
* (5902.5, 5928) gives 0.3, 21.3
